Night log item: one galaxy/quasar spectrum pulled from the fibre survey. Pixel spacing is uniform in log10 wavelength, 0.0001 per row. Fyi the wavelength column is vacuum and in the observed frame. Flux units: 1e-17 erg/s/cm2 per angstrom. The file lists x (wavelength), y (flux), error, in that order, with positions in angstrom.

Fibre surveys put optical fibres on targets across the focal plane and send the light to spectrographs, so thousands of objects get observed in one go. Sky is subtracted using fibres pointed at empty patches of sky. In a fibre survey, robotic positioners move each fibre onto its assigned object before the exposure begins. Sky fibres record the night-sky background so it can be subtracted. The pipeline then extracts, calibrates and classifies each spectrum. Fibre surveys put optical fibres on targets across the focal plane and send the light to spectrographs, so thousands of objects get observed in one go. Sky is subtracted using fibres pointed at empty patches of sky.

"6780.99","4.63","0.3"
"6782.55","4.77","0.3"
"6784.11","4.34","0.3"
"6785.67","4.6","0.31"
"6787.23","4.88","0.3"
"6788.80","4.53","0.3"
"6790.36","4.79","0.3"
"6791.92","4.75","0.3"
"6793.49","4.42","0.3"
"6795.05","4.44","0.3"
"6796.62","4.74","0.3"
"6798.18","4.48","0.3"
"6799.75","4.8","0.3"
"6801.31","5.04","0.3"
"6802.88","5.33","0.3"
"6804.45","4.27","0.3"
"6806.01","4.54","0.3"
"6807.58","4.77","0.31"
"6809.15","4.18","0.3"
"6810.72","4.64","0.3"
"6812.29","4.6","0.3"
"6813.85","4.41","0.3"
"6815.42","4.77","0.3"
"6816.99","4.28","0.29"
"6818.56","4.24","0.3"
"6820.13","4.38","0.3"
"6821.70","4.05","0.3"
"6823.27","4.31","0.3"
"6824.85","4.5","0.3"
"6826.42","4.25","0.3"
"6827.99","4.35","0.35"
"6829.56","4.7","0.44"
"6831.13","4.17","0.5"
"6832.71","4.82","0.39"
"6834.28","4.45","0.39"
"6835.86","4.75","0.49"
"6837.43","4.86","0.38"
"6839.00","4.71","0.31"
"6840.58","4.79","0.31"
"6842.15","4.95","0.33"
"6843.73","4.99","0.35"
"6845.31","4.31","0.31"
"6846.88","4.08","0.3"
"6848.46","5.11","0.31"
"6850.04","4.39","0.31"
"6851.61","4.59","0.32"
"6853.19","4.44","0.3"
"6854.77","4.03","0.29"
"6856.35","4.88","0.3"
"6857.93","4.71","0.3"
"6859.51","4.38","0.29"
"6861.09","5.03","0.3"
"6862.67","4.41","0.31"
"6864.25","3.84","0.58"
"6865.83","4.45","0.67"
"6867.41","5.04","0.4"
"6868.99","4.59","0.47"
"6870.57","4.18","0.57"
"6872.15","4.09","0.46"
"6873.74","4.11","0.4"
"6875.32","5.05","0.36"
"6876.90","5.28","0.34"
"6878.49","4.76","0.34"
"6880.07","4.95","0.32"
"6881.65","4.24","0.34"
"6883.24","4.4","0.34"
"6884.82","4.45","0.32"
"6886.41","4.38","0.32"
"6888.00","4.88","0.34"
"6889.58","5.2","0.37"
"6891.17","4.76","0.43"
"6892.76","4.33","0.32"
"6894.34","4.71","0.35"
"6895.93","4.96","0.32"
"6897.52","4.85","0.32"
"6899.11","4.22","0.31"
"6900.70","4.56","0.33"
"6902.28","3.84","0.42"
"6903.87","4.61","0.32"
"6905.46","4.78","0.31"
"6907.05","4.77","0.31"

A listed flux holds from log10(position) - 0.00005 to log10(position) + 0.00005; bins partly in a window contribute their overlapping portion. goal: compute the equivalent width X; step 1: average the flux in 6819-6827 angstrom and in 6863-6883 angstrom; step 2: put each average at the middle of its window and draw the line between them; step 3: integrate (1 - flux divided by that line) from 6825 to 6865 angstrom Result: -1.4 angstrom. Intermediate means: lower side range 4.29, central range 4.56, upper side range 4.54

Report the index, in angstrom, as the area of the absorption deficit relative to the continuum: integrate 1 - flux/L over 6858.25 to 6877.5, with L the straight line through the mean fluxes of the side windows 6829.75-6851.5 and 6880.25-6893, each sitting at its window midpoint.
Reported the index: 0.4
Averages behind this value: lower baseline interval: 4.64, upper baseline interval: 4.61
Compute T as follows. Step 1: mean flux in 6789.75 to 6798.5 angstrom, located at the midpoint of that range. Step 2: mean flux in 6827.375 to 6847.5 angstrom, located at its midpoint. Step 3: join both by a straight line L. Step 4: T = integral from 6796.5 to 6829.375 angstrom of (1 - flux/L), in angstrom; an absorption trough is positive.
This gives 0.7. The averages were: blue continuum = 4.61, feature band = 4.52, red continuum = 4.62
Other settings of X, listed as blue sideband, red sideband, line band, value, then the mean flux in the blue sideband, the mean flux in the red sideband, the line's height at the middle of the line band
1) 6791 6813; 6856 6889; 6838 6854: -0.1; 4.64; 4.58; 4.6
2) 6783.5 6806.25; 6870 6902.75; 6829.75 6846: -0.2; 4.67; 4.59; 4.63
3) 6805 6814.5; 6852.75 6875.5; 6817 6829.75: 0.5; 4.52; 4.47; 4.51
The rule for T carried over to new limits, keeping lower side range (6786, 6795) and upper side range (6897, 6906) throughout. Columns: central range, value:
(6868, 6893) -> -0.7 angstrom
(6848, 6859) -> -0.1 angstrom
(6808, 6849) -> 0.6 angstrom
